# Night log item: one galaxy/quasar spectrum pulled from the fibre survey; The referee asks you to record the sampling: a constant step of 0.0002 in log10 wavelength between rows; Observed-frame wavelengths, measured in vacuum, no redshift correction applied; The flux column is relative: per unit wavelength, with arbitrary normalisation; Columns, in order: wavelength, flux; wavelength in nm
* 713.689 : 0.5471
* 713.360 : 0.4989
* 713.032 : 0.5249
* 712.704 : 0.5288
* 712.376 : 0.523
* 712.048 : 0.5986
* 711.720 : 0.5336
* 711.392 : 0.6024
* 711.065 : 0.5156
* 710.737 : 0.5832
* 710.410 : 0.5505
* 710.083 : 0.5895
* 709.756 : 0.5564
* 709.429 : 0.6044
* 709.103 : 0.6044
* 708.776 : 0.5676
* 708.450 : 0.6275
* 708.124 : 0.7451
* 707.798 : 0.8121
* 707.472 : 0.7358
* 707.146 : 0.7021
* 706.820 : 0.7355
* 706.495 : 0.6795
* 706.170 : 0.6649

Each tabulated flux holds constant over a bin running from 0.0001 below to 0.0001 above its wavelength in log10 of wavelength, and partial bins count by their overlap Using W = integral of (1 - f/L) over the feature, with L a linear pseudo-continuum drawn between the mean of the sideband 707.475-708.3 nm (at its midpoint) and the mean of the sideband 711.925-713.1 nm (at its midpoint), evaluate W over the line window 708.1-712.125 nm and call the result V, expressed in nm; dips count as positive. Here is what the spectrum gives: 0.44 nm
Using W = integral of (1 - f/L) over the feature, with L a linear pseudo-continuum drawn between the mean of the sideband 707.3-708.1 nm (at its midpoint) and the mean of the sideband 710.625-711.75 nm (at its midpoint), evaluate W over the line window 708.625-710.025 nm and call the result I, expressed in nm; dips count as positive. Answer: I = 0.18 nm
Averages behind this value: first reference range 0.768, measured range 0.584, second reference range 0.56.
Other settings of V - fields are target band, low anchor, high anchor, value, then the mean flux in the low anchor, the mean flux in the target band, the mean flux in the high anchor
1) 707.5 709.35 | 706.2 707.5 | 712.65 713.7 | -0.03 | 0.706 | 0.673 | 0.521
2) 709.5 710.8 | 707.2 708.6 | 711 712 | 0.11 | 0.729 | 0.571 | 0.56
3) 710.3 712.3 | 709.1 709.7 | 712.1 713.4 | -0.02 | 0.596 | 0.562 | 0.528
